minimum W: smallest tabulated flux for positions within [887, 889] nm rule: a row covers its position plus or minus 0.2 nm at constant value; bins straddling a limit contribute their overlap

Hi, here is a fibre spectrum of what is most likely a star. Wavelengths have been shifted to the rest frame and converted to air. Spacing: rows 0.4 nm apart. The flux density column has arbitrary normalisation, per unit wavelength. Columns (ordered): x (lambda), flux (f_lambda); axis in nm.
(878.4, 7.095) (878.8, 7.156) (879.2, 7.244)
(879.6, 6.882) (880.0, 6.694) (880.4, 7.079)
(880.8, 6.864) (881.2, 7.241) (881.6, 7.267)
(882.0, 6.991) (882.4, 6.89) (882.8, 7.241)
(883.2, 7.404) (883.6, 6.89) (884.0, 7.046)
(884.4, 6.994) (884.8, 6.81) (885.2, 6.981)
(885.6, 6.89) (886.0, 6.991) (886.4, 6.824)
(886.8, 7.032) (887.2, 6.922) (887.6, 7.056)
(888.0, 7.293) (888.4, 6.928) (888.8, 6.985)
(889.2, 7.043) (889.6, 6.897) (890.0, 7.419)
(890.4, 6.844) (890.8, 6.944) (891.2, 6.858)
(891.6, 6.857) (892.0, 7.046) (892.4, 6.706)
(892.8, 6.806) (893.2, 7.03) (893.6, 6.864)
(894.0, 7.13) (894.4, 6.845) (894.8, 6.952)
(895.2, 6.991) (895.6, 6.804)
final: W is 6.922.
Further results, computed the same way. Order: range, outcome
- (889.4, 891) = 6.844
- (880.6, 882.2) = 6.864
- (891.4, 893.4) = 6.706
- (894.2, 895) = 6.845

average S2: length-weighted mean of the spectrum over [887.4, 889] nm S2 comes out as 7.07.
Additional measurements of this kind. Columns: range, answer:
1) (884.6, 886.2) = 6.92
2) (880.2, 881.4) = 7.06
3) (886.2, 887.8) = 6.96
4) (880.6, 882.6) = 7.05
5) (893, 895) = 6.96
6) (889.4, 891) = 7.03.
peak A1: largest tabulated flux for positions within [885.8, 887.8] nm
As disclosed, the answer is 7.056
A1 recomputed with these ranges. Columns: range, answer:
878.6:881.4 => 7.244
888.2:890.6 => 7.419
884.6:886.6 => 6.991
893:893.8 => 7.03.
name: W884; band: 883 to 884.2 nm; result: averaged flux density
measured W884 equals 7.11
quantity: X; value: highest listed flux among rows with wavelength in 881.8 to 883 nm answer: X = 7.241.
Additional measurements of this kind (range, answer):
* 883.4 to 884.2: 7.046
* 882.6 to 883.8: 7.404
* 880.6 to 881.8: 7.267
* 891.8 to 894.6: 7.13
